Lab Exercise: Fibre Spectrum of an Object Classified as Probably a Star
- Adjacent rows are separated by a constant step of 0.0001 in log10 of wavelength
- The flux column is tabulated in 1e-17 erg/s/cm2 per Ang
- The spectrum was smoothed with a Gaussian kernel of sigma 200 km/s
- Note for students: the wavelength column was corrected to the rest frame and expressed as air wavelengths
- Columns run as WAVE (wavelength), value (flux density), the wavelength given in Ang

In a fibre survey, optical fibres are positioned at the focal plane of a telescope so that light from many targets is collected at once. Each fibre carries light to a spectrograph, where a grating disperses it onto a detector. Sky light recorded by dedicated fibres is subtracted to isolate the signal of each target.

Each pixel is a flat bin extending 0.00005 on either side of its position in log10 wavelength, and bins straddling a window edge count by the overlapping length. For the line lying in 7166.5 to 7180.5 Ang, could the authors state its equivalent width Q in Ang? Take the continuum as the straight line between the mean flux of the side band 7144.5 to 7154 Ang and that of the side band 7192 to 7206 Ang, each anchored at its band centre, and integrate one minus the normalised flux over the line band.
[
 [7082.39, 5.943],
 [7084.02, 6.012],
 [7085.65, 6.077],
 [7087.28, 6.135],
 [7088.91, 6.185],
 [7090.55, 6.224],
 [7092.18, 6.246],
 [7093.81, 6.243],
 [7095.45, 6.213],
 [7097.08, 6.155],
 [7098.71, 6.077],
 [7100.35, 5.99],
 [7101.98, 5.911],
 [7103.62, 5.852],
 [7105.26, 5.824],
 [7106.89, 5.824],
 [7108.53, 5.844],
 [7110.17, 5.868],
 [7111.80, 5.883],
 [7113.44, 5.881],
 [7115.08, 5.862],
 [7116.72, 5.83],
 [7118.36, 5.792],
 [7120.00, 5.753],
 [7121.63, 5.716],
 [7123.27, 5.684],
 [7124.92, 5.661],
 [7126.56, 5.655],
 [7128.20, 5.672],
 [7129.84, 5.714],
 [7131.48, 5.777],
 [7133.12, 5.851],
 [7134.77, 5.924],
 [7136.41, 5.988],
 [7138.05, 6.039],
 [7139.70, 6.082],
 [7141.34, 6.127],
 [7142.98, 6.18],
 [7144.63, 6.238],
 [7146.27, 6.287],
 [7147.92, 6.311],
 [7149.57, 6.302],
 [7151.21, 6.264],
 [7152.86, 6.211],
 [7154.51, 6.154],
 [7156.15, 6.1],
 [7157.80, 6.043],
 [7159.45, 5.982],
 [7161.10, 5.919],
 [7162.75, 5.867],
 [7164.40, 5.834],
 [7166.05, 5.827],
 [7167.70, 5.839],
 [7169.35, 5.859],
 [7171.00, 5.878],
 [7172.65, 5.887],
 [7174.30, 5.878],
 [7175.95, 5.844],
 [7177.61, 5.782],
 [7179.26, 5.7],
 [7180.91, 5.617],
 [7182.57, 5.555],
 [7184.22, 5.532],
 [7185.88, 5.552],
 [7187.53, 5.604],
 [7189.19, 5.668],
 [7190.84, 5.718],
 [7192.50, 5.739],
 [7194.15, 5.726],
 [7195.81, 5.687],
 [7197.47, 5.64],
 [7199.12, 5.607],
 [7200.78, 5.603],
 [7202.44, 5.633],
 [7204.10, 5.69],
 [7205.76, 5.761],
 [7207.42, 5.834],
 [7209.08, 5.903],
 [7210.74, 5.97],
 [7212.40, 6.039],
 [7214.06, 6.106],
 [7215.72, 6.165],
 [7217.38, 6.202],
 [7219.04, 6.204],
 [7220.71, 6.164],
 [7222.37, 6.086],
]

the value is 0.4 Ang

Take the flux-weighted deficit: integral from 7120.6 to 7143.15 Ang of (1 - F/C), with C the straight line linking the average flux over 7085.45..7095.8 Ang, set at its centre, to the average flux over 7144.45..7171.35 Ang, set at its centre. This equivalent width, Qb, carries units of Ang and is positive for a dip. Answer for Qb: 0.9 Ang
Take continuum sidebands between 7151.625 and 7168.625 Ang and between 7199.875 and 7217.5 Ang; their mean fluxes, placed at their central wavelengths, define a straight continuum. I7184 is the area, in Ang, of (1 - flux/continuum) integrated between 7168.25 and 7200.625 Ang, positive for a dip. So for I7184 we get 1.2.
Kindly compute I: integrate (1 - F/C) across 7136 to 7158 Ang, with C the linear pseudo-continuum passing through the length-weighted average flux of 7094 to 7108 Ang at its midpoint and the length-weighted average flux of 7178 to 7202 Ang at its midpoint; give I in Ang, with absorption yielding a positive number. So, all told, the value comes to -1.4 Ang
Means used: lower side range 5.99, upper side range 5.64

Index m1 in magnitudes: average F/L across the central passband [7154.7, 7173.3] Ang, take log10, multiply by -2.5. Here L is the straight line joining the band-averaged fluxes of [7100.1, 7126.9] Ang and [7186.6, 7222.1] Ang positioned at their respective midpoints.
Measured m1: -0.02 mag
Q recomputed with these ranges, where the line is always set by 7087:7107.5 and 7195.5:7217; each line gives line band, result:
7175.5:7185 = 0.4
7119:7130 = 0.6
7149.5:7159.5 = -0.4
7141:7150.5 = -0.5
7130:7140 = 0.1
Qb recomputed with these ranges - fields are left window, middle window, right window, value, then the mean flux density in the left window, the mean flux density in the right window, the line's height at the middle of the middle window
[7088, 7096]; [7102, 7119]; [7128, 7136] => 0.5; 6.22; 5.81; 6.03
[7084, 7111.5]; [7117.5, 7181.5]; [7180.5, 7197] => -1.3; 6.04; 5.64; 5.81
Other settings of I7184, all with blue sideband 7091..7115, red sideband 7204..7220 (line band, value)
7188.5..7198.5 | 0.5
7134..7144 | -0.1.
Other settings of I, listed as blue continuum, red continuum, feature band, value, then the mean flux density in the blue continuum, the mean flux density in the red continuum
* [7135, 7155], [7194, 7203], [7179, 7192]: 0.3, 6.18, 5.64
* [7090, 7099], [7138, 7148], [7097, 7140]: 2.4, 6.2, 6.18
